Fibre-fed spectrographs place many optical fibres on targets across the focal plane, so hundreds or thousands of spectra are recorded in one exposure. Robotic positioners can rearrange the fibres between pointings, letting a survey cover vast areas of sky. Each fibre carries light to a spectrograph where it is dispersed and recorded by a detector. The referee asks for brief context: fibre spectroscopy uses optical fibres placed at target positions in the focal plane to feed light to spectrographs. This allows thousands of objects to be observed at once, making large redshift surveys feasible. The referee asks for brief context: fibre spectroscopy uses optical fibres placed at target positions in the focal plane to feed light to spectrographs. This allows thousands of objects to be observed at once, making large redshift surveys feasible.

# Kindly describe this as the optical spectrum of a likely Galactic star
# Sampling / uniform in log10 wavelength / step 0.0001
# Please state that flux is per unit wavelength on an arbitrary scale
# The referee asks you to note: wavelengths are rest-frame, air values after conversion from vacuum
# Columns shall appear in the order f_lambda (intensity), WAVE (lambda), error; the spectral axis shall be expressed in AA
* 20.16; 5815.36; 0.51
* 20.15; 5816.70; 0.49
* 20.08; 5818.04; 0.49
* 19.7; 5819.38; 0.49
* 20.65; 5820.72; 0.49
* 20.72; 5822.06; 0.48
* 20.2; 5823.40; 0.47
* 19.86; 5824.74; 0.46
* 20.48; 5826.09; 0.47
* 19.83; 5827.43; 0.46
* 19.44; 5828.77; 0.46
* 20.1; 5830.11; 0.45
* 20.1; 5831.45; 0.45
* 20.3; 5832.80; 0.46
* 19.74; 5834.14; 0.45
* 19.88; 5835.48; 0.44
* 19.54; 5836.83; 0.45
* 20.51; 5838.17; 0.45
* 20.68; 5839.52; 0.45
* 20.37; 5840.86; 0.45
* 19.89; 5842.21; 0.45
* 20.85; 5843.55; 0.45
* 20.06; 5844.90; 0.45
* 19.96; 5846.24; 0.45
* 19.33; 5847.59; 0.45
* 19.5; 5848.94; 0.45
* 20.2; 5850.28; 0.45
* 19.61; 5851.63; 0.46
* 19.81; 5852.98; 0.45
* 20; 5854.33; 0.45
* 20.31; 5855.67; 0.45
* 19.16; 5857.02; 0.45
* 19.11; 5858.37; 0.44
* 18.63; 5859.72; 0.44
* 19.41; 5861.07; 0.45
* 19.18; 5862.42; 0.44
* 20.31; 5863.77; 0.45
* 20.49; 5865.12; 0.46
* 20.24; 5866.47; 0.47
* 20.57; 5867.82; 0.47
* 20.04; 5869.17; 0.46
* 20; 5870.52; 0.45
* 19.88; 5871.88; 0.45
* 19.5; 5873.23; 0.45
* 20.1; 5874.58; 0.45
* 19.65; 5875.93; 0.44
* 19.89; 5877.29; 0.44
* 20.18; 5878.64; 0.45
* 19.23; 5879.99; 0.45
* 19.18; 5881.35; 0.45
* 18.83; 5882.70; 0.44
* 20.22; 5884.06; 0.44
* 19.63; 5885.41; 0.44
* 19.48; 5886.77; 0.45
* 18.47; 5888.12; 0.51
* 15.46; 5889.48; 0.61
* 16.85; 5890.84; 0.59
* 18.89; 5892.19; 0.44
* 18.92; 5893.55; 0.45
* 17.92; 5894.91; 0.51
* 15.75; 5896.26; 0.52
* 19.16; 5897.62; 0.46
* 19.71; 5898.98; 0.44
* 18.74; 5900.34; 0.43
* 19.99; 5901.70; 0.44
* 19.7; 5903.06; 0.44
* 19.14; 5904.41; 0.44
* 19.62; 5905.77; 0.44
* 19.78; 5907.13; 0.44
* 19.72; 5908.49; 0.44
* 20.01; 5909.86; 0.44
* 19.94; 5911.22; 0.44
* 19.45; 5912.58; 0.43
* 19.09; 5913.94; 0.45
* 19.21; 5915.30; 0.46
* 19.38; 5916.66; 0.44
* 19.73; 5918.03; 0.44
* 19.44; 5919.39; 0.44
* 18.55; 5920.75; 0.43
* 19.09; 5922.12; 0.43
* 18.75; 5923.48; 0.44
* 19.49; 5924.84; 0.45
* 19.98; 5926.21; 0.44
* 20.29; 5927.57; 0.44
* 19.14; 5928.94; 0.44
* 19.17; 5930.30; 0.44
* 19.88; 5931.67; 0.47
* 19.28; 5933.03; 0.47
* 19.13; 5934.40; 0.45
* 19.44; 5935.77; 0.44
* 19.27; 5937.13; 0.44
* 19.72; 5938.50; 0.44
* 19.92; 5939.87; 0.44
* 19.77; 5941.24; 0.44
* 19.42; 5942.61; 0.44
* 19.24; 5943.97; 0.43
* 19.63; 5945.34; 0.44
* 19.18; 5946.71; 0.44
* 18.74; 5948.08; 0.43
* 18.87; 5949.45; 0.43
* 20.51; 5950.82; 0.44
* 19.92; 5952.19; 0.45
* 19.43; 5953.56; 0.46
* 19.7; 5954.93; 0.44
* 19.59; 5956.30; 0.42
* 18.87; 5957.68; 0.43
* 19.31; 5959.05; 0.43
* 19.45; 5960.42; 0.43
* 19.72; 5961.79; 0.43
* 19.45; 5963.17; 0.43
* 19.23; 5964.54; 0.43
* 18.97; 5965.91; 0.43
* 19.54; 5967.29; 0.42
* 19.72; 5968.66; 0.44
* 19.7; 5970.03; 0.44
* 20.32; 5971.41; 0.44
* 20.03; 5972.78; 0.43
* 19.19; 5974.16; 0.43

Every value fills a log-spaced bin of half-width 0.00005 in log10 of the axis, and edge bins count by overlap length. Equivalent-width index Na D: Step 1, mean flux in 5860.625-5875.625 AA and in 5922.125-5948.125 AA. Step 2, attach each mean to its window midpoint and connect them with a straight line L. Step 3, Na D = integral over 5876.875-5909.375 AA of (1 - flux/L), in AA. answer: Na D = 1.4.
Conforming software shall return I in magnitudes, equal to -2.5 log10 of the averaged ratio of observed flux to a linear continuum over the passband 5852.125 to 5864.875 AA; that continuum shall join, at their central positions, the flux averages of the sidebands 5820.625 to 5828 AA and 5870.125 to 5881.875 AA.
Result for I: 0.02 mag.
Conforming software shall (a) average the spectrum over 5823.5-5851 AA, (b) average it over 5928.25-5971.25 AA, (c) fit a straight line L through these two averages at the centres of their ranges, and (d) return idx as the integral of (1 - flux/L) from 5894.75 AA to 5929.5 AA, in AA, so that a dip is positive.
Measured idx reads 0.7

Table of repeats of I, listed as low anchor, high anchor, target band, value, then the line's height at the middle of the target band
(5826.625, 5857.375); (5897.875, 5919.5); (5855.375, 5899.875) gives 0.03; 19.7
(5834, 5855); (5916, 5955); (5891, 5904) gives 0.06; 19.7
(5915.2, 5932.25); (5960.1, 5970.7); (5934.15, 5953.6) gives 0.00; 19.4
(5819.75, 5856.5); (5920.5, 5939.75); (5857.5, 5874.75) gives 0.00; 19.9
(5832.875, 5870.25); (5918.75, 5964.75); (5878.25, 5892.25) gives 0.06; 19.7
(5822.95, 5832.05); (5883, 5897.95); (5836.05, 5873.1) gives -0.04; 19.2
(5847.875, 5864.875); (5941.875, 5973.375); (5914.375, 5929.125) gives 0.01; 19.5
